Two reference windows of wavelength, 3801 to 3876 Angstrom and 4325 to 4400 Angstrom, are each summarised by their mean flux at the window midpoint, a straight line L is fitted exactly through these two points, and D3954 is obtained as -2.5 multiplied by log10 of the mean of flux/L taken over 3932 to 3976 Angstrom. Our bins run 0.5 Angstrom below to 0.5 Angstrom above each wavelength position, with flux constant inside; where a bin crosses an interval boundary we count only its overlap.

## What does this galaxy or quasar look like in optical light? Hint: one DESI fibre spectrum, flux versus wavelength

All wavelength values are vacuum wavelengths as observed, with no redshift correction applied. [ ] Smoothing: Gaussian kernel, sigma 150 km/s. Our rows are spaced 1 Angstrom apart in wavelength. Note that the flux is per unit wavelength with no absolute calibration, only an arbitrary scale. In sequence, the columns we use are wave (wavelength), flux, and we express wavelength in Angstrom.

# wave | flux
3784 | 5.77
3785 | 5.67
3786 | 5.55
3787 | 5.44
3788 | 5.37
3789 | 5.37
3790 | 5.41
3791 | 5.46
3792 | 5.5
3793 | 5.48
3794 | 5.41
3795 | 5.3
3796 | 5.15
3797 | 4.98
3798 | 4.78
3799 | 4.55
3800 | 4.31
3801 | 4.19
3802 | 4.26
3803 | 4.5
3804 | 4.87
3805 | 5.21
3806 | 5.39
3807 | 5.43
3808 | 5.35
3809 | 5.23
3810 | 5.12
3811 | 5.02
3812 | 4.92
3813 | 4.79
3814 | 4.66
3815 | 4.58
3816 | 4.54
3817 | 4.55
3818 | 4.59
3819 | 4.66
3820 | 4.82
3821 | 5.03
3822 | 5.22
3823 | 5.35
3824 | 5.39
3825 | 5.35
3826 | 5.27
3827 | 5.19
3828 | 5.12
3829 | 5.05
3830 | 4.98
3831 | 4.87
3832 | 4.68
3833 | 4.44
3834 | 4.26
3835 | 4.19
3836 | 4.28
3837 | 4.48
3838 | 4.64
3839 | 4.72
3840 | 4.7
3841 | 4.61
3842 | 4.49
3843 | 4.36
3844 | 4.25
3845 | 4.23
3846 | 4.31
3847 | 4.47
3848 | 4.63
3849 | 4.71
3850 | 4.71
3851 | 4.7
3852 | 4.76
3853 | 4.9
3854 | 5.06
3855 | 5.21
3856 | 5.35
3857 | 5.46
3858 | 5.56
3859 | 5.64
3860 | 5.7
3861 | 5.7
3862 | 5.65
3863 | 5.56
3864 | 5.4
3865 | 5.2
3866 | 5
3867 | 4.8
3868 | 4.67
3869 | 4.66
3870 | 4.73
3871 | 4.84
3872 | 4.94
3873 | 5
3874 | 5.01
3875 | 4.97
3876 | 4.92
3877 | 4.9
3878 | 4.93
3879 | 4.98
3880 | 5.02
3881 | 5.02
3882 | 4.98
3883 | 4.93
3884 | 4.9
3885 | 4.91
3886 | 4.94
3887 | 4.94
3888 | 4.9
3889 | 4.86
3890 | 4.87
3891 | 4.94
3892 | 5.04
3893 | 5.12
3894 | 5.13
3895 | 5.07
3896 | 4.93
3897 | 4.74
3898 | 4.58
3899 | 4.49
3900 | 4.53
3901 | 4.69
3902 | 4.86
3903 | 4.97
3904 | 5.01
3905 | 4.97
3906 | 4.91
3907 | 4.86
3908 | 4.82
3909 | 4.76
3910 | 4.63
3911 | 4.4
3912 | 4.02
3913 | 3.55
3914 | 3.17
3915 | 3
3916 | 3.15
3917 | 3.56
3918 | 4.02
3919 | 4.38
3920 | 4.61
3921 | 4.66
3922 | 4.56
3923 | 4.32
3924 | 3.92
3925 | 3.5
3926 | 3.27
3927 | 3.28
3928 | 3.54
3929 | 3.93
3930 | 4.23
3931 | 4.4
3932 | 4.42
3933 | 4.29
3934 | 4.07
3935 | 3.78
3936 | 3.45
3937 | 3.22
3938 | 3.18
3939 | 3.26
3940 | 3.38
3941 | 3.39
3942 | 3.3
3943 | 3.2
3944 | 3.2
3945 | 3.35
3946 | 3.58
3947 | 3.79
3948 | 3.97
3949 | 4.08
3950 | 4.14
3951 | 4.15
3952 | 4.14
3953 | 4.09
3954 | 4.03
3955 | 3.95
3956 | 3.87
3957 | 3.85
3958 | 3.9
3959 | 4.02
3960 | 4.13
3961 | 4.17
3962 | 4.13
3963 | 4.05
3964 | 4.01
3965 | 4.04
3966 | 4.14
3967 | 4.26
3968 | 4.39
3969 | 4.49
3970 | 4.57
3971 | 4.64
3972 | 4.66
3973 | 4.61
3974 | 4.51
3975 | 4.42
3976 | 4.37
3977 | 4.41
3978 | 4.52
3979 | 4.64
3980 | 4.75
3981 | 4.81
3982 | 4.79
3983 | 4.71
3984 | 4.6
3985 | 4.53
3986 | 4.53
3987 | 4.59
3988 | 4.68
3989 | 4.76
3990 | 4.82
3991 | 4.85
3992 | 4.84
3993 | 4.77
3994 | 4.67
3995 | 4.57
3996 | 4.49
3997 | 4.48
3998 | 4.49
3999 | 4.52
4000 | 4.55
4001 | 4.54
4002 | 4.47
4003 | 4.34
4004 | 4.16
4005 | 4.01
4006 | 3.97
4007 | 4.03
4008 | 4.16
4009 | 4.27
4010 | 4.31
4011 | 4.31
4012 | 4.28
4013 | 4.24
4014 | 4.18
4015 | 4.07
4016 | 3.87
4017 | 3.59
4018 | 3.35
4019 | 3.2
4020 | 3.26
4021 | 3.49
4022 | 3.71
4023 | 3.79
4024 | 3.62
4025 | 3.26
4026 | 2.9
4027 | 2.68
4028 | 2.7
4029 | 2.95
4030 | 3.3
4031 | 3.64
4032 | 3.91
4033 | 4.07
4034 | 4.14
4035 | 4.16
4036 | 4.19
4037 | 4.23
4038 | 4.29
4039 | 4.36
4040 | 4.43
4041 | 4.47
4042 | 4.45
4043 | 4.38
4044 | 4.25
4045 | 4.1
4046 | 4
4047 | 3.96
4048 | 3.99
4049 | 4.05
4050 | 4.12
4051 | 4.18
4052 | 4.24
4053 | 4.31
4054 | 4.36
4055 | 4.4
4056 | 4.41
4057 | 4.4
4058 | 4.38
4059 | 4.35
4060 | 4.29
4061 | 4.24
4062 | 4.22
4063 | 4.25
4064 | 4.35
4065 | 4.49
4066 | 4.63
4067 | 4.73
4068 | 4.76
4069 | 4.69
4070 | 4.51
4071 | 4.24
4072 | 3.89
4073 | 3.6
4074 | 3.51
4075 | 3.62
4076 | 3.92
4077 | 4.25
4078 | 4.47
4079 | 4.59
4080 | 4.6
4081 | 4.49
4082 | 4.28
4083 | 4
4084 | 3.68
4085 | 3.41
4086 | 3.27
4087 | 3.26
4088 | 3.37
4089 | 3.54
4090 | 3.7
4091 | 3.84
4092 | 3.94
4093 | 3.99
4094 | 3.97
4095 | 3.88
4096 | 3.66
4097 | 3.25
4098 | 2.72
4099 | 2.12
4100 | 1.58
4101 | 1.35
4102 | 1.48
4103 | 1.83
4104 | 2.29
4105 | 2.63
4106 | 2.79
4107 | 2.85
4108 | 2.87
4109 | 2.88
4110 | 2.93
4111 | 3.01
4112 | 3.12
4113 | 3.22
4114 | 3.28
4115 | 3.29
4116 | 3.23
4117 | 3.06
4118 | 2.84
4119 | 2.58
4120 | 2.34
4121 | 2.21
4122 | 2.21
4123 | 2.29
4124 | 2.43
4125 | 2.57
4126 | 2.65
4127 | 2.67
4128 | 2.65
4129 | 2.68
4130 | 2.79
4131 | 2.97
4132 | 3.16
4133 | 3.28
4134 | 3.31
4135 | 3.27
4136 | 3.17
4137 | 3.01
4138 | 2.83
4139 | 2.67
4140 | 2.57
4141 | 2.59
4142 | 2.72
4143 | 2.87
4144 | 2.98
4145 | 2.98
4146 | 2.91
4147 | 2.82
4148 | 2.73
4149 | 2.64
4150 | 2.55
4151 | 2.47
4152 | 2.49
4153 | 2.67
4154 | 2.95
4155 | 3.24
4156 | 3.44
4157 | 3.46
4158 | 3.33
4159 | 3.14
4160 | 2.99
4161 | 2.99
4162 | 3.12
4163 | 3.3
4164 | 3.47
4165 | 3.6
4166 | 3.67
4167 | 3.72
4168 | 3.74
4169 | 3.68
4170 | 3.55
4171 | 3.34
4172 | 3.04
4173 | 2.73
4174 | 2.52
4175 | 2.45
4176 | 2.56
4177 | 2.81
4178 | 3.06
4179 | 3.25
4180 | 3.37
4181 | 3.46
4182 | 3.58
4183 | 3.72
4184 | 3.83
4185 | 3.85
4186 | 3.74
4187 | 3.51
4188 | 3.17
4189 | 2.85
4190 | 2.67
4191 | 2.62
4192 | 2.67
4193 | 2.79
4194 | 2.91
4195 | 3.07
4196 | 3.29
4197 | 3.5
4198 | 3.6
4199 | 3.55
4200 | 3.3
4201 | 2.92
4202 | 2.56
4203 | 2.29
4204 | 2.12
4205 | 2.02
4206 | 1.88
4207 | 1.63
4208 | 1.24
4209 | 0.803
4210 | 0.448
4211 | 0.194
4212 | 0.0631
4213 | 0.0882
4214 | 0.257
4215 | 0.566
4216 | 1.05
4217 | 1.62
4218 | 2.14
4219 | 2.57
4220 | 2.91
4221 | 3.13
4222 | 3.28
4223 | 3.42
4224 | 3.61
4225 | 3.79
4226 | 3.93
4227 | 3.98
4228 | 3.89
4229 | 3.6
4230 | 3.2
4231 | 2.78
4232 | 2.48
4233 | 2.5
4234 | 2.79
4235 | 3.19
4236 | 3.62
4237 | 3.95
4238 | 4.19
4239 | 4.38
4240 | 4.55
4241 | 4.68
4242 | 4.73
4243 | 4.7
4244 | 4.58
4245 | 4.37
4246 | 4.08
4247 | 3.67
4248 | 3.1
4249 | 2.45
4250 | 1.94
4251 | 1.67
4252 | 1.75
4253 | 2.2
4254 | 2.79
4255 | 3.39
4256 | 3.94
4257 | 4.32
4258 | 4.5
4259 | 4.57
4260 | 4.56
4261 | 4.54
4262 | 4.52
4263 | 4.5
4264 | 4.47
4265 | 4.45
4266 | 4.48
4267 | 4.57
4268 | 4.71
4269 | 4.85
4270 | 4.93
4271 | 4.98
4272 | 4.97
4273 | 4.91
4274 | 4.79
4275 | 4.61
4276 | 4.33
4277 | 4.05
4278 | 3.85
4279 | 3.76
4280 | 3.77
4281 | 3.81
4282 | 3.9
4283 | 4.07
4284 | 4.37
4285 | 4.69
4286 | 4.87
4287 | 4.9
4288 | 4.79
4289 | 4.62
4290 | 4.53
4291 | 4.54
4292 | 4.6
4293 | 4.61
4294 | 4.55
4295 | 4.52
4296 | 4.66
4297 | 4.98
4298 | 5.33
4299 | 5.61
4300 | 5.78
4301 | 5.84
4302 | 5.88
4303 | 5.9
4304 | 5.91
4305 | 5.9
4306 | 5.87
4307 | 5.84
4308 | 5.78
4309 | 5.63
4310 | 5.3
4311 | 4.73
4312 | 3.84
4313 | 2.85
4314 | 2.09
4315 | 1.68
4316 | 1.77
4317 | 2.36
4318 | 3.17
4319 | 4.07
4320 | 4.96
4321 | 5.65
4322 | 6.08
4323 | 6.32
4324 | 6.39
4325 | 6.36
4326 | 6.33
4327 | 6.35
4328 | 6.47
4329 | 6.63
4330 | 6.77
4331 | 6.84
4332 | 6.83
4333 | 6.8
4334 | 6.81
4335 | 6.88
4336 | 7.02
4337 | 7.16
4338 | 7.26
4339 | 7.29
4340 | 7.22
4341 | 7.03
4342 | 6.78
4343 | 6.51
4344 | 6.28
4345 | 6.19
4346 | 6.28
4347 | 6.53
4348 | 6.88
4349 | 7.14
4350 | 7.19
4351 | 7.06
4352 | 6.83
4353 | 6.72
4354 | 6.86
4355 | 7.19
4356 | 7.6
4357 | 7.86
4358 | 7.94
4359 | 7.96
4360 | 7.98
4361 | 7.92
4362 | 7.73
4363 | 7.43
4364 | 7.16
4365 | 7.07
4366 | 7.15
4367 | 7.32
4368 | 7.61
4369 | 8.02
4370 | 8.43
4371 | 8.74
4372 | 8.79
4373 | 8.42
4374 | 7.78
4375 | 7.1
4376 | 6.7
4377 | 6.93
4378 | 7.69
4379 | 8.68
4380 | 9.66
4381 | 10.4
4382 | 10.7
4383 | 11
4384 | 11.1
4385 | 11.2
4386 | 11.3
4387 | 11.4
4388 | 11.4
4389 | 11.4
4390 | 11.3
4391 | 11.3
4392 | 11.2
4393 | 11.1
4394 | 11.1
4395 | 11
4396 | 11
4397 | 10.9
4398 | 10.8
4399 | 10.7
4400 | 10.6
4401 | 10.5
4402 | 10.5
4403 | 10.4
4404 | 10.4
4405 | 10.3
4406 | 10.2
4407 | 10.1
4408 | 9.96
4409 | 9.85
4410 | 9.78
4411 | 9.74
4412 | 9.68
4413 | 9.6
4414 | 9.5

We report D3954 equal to 0.38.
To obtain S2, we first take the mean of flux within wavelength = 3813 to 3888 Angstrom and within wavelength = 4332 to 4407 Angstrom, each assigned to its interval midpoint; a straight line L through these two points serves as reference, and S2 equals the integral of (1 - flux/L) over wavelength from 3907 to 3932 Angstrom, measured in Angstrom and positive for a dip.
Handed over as 6.37 Angstrom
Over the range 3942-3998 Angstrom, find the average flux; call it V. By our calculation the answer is 4.3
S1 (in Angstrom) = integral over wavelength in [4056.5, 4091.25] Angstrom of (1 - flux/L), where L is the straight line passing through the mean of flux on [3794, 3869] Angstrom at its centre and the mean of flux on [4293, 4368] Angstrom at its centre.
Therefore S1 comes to 8.7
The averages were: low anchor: 4.89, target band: 4.11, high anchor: 6.09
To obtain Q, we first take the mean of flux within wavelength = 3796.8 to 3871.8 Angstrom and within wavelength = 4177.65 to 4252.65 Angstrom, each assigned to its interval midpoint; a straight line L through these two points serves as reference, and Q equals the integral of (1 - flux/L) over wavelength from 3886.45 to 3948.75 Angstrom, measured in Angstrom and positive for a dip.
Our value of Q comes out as 3.9 Angstrom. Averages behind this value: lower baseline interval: 4.88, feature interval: 4.18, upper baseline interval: 2.89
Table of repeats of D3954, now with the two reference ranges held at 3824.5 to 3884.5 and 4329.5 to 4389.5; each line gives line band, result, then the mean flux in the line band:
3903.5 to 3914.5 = 0.170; 4.46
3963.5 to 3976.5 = 0.261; 4.39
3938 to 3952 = 0.447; 3.6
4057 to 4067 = 0.366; 4.38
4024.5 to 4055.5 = 0.455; 3.95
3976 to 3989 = 0.219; 4.62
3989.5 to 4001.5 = 0.232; 4.63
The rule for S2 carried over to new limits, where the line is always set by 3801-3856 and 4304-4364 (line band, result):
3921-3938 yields 3.96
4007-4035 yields 8.56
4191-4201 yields 4.57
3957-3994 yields 5.17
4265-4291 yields 6.60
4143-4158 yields 7.34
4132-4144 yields 5.72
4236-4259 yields 8.82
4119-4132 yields 7.05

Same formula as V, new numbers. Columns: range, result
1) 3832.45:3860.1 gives 4.73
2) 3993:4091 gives 4.06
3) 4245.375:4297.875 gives 4.16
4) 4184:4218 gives 2.23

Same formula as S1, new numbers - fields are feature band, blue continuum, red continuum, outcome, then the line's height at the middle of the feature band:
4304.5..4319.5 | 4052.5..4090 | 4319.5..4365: 5.7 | 6.57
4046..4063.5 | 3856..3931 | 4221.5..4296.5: 0.6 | 4.39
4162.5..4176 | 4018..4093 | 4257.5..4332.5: 3.5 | 4.4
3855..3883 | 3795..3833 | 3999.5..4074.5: -2.5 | 4.7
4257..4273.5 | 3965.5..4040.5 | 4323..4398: 5.7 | 7.08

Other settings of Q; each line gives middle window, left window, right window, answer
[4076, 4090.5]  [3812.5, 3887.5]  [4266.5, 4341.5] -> 3.2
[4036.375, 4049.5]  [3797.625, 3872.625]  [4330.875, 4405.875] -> 4.3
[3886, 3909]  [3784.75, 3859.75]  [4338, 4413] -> 2.4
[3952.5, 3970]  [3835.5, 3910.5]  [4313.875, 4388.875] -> 4.0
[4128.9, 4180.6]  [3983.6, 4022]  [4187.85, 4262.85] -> 5.1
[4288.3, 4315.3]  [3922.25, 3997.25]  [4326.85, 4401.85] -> 9.8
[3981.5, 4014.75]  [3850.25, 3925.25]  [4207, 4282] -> -0.9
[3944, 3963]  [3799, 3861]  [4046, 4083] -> 2.5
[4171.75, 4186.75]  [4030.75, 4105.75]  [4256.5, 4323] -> 3.7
